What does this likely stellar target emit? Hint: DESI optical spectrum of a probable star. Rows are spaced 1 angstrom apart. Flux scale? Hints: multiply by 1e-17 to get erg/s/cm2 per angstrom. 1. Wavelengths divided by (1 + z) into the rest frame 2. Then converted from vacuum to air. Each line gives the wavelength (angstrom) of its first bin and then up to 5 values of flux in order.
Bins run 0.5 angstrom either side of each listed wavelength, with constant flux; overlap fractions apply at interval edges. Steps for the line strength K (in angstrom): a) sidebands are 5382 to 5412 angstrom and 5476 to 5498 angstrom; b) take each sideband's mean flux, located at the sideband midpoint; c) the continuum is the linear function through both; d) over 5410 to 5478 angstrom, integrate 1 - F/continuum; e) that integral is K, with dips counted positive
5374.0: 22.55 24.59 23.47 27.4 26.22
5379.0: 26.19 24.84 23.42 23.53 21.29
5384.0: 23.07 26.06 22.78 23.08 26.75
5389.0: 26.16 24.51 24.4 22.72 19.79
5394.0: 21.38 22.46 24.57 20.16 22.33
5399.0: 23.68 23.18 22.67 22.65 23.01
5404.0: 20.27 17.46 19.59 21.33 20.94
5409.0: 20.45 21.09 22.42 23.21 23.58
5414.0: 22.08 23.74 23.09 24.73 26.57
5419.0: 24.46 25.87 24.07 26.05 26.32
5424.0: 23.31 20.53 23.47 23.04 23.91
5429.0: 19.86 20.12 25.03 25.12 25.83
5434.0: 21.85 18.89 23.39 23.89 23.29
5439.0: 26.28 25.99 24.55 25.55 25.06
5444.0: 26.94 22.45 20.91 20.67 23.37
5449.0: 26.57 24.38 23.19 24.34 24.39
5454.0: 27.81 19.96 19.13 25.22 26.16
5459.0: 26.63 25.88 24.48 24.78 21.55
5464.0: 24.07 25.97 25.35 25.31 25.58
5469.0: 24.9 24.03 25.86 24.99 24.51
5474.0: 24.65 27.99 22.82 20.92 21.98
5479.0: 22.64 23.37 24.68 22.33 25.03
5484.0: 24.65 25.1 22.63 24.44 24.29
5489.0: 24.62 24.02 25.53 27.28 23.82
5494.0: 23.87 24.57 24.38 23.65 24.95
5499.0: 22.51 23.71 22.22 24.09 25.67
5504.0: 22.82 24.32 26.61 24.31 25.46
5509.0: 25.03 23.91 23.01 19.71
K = -2.2 angstrom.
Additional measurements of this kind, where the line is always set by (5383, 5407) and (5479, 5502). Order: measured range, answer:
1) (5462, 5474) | -0.48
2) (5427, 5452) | -0.30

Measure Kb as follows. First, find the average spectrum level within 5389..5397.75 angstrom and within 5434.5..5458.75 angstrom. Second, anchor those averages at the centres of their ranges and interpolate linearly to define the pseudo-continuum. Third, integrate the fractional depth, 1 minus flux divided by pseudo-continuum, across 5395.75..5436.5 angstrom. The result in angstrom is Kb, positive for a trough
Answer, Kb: 0.8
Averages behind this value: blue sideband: 22.7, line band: 22.8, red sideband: 23.9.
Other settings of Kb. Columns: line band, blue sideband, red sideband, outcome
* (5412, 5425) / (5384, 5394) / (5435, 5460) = -0.2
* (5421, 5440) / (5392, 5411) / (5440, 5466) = -0.3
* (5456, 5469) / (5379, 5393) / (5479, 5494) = -0.3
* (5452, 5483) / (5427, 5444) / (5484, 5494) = 0.0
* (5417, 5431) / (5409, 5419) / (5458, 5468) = -0.1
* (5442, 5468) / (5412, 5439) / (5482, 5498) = -0.3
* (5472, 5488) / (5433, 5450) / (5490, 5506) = 0.2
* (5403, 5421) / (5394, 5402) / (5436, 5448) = 0.5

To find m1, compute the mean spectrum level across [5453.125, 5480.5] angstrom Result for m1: 24.3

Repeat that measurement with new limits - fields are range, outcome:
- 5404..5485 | 23.7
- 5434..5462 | 24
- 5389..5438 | 22.8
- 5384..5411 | 22.5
